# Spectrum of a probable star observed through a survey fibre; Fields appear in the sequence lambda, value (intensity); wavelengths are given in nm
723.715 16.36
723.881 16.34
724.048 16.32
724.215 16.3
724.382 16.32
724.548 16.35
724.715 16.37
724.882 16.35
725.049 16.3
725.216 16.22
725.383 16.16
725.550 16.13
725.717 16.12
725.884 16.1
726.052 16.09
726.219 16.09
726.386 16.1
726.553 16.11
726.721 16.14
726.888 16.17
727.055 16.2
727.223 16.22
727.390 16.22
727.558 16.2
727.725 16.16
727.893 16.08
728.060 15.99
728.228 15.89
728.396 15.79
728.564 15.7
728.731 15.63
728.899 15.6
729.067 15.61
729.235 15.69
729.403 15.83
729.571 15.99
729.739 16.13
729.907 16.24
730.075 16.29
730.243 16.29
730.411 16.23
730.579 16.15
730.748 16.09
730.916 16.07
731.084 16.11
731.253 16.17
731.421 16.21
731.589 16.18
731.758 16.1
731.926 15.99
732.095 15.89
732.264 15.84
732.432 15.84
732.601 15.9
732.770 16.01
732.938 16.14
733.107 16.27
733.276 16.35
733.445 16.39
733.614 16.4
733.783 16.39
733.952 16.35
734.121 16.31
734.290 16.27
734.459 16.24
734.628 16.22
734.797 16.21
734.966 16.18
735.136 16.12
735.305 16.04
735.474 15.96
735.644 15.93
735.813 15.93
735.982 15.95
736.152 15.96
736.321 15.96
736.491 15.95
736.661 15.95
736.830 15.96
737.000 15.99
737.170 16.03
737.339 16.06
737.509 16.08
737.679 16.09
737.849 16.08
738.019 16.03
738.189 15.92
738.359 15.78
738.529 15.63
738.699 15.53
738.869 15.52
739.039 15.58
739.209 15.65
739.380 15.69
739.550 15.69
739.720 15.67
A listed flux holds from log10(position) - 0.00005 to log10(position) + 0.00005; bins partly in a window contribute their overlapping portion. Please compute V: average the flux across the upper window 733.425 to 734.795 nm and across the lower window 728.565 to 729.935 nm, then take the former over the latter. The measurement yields 1.03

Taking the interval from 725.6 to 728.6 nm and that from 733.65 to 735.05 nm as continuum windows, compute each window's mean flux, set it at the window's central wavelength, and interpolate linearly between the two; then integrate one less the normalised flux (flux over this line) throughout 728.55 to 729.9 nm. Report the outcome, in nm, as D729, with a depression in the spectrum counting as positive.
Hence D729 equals 0.03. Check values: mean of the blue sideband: 16.1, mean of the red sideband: 16.3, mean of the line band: 15.8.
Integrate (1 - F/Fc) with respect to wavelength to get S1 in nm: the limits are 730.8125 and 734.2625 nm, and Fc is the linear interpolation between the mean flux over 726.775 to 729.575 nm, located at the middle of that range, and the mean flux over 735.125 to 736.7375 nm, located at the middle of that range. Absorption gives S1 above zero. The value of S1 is -0.04 nm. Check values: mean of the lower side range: 15.9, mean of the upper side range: 16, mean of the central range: 16.1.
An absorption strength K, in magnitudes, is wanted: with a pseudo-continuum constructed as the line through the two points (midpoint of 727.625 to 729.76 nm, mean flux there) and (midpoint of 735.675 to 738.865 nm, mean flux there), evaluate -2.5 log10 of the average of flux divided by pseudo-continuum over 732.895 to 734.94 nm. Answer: -0.03 mag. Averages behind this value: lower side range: 15.8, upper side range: 15.9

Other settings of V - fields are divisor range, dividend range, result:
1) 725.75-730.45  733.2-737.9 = 1.01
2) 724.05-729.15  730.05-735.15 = 1.00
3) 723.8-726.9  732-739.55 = 0.99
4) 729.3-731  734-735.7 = 1.00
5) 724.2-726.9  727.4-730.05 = 0.98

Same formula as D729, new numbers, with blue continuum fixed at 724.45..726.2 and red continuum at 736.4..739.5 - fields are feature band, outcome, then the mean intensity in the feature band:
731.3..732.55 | 0.00 nm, 16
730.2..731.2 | -0.01 nm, 16.1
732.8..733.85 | -0.02 nm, 16.3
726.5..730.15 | 0.03 nm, 16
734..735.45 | -0.02 nm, 16.2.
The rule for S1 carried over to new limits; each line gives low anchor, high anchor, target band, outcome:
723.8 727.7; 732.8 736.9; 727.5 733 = 0.061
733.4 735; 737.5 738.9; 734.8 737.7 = 0.010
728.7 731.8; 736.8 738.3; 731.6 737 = -0.023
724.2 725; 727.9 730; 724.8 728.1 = -0.005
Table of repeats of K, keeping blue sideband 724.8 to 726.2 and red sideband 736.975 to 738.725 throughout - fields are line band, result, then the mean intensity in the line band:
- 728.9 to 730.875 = 0.004 mag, 16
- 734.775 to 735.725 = -0.004 mag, 16.1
